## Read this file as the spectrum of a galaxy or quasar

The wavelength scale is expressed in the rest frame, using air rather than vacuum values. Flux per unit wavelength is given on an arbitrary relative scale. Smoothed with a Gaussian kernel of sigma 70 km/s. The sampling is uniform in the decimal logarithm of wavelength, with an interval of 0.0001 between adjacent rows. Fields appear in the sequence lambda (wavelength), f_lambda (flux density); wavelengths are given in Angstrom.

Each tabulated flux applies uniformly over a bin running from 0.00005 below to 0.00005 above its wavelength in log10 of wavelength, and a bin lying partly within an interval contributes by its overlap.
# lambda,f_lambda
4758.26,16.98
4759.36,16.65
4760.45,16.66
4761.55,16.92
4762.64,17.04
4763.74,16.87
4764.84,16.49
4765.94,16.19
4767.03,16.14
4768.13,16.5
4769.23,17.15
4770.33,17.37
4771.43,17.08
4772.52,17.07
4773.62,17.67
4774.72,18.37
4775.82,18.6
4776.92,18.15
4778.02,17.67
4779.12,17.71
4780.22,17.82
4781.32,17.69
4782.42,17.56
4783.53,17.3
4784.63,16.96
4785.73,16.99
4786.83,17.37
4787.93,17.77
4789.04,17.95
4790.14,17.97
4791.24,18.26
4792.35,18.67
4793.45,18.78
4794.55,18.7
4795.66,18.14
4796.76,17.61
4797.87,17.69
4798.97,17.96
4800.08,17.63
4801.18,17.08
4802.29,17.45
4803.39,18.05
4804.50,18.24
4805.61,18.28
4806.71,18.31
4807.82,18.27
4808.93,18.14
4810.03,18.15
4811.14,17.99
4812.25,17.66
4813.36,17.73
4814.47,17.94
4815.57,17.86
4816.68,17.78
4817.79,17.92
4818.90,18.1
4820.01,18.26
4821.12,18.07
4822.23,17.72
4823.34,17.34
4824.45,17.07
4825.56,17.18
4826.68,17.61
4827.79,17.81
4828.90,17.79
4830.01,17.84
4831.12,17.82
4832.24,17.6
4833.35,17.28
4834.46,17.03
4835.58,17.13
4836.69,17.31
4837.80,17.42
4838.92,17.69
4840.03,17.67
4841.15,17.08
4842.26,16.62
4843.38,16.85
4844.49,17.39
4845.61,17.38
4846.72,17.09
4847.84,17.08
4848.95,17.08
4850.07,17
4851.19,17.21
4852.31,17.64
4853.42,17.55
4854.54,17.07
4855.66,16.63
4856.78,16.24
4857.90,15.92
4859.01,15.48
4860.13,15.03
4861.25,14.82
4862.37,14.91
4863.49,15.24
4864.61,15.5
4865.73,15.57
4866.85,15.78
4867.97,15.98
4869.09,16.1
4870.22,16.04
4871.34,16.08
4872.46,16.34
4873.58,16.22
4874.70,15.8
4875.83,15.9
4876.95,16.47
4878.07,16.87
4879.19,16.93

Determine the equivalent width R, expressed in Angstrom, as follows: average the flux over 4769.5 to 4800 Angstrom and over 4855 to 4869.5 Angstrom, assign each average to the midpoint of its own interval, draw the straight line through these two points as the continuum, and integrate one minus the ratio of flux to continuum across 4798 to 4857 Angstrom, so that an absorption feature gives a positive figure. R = -3.39 Angstrom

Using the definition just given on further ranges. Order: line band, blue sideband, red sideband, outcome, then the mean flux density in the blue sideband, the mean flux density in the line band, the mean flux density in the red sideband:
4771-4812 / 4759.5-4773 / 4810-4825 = -1.4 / 16.8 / 17.9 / 17.8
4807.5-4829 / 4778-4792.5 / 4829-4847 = -0.4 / 17.7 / 17.8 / 17.3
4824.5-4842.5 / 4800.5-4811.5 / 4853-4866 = -0.6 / 18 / 17.4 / 15.8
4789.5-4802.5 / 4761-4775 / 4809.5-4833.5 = -0.5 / 17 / 18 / 17.8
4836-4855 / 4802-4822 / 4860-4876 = -0.7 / 18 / 17.2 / 15.7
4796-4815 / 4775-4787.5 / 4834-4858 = -0.5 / 17.6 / 17.9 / 17.1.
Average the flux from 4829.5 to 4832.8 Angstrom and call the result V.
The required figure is 17.7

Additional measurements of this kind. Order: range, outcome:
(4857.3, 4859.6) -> 15.7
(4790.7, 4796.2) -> 18.5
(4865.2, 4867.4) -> 15.7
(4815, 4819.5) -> 17.9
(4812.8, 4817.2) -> 17.8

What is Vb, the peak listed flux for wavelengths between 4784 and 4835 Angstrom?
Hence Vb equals 18.78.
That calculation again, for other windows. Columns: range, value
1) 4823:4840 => 17.84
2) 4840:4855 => 17.67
